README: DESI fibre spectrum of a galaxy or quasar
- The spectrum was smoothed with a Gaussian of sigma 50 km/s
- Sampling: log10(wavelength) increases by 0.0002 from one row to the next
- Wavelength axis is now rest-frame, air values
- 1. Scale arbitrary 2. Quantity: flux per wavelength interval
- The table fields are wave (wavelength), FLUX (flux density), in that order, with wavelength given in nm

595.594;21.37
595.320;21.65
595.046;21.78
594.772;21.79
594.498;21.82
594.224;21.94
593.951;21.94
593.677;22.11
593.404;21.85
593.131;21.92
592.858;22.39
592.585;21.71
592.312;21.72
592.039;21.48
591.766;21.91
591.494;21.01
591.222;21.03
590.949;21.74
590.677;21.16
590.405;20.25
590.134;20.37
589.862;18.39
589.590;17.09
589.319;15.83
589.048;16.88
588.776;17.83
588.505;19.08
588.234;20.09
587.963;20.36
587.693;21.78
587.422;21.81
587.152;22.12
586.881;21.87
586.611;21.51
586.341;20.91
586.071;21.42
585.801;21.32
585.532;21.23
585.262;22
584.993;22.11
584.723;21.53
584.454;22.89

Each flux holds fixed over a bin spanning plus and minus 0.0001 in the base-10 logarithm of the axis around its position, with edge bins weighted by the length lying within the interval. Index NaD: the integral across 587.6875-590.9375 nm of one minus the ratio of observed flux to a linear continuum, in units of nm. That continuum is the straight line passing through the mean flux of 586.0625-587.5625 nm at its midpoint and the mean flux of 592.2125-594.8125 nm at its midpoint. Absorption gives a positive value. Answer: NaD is 0.40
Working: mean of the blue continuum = 21.6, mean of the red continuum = 21.9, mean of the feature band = 19.1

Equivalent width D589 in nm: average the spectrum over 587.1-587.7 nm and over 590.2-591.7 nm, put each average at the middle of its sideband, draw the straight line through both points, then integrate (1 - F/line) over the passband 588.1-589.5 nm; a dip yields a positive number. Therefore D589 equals 0.238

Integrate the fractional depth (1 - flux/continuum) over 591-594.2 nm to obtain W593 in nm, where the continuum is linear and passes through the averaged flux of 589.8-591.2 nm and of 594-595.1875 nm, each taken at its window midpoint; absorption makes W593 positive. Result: -0.08 nm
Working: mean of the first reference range 20.5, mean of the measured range 21.7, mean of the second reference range 21.8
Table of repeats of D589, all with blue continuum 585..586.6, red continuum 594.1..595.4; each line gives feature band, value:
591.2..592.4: 0.01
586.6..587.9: -0.02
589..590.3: 0.23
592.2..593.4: -0.01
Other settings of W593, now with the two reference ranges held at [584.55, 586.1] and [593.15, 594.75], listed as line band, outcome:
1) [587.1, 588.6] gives 0.060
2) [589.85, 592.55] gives 0.097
